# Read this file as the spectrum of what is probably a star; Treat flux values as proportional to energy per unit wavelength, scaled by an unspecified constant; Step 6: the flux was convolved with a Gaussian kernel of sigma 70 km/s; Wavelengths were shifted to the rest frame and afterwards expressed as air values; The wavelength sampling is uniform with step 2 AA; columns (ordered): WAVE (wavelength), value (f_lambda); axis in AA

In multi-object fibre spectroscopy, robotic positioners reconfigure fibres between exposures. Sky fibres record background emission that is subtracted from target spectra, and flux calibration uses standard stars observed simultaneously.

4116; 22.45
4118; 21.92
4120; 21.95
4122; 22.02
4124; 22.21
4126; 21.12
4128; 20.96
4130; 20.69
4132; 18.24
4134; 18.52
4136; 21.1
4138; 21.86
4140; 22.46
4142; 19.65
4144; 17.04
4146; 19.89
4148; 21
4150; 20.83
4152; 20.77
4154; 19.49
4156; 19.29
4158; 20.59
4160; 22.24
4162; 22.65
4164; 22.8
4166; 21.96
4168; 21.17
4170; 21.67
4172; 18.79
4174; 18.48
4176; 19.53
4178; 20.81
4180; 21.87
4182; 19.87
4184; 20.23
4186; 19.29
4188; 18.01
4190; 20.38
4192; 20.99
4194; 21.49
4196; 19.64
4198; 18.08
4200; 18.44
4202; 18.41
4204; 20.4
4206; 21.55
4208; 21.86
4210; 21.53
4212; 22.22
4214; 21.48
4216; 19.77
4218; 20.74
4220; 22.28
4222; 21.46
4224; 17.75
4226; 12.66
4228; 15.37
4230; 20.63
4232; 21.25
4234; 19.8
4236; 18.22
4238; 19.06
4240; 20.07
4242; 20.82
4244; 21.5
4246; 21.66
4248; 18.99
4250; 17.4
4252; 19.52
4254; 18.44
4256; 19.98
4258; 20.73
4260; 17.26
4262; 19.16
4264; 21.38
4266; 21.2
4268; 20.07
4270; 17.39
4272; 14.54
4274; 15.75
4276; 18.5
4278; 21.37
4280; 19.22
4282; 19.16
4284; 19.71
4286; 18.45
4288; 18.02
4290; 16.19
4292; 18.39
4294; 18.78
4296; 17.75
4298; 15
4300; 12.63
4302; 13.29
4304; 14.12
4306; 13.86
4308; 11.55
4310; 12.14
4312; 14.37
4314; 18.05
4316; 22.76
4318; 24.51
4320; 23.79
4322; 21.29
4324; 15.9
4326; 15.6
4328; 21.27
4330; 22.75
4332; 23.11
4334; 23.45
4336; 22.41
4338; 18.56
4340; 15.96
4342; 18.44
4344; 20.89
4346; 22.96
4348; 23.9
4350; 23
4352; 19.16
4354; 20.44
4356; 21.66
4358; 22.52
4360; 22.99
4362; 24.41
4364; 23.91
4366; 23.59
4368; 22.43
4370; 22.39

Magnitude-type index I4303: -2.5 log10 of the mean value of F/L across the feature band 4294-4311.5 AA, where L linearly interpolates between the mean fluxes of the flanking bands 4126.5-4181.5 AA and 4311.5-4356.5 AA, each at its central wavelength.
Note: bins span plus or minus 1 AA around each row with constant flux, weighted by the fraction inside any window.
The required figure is 0.415 mag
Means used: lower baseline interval 20.5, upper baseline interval 20.7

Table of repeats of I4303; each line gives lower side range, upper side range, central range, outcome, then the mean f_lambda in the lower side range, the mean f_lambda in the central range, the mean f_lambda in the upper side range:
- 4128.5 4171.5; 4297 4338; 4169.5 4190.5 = 0.02 mag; 20.6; 19.8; 18.1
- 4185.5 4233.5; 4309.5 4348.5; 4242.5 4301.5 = 0.08 mag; 19.8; 18.5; 20.2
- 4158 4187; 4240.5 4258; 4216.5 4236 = 0.06 mag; 20.8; 19.1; 19.9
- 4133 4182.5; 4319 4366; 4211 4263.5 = 0.07 mag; 20.6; 19.6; 21.3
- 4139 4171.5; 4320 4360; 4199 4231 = 0.06 mag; 20.8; 19.8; 20.8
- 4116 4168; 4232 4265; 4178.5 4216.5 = 0.00 mag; 20.9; 20.3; 19.7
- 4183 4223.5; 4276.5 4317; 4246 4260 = -0.04 mag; 20.4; 19.2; 16.8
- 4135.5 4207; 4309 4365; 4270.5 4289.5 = 0.13 mag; 20.3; 18.2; 20.7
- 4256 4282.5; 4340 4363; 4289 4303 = 0.23 mag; 18.9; 16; 21.6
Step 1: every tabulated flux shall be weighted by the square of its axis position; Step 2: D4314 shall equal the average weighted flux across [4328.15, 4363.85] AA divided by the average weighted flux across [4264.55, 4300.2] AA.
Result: 1.2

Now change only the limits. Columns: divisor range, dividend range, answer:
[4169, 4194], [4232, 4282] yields 1.00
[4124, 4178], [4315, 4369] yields 1.15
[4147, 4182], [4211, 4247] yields 0.98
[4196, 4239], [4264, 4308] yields 0.91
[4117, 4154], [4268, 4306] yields 0.89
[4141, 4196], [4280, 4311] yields 0.84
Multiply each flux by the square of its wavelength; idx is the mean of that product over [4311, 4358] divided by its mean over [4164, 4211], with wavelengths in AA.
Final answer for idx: 1.1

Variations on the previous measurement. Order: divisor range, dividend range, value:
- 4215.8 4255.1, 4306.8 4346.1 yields 1.04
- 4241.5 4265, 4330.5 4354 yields 1.11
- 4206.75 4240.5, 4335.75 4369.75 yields 1.16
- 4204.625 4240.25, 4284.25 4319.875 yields 0.87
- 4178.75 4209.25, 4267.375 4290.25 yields 0.95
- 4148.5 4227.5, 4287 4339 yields 0.95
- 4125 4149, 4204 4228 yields 1.03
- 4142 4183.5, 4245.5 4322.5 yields 0.93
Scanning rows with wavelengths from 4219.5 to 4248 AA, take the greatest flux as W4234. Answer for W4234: 22.28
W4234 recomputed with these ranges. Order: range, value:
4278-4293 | 21.37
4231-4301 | 21.66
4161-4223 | 22.8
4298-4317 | 22.76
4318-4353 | 24.51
